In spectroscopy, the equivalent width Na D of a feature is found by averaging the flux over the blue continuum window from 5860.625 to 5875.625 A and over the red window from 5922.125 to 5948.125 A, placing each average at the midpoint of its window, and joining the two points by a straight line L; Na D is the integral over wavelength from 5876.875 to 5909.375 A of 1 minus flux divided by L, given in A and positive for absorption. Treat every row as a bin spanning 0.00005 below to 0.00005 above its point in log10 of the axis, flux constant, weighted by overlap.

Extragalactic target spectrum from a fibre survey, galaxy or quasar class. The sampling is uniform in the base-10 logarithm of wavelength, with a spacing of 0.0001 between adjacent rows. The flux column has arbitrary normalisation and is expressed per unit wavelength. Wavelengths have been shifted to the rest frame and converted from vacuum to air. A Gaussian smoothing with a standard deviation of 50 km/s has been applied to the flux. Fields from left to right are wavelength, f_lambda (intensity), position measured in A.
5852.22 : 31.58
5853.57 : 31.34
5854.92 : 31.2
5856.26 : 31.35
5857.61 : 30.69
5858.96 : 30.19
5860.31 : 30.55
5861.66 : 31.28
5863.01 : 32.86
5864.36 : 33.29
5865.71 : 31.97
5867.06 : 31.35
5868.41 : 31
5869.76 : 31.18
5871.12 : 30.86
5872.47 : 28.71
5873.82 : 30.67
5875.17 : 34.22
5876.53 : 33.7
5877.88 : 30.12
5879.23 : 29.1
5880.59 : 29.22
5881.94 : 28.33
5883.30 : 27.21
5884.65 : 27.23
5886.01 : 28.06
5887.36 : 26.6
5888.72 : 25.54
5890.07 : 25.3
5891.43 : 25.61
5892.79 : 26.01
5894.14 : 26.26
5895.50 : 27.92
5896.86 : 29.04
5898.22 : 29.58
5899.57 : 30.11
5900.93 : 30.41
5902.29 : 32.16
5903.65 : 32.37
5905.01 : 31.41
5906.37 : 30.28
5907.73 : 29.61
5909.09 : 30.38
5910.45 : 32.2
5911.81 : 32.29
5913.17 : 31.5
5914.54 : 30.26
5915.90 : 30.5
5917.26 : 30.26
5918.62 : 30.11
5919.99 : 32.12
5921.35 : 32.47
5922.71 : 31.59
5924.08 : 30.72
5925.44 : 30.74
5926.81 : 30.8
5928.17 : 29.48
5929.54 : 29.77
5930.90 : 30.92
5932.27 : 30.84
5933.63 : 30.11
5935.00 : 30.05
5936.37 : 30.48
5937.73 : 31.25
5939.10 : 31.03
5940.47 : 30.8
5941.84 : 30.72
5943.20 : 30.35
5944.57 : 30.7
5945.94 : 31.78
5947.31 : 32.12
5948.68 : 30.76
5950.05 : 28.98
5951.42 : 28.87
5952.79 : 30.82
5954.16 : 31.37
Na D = 2.64 A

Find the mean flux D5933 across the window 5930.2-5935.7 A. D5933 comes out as 30.5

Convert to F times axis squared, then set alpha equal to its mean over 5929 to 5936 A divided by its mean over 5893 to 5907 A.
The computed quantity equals 1.03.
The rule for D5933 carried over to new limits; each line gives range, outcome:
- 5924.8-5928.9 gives 30.3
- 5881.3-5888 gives 27.5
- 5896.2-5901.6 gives 29.8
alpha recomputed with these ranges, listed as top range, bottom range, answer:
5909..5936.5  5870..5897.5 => 1.10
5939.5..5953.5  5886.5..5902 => 1.13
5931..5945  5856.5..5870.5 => 1.00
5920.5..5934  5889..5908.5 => 1.07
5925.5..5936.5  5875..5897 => 1.10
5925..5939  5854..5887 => 1.02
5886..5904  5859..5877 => 0.90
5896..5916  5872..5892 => 1.08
